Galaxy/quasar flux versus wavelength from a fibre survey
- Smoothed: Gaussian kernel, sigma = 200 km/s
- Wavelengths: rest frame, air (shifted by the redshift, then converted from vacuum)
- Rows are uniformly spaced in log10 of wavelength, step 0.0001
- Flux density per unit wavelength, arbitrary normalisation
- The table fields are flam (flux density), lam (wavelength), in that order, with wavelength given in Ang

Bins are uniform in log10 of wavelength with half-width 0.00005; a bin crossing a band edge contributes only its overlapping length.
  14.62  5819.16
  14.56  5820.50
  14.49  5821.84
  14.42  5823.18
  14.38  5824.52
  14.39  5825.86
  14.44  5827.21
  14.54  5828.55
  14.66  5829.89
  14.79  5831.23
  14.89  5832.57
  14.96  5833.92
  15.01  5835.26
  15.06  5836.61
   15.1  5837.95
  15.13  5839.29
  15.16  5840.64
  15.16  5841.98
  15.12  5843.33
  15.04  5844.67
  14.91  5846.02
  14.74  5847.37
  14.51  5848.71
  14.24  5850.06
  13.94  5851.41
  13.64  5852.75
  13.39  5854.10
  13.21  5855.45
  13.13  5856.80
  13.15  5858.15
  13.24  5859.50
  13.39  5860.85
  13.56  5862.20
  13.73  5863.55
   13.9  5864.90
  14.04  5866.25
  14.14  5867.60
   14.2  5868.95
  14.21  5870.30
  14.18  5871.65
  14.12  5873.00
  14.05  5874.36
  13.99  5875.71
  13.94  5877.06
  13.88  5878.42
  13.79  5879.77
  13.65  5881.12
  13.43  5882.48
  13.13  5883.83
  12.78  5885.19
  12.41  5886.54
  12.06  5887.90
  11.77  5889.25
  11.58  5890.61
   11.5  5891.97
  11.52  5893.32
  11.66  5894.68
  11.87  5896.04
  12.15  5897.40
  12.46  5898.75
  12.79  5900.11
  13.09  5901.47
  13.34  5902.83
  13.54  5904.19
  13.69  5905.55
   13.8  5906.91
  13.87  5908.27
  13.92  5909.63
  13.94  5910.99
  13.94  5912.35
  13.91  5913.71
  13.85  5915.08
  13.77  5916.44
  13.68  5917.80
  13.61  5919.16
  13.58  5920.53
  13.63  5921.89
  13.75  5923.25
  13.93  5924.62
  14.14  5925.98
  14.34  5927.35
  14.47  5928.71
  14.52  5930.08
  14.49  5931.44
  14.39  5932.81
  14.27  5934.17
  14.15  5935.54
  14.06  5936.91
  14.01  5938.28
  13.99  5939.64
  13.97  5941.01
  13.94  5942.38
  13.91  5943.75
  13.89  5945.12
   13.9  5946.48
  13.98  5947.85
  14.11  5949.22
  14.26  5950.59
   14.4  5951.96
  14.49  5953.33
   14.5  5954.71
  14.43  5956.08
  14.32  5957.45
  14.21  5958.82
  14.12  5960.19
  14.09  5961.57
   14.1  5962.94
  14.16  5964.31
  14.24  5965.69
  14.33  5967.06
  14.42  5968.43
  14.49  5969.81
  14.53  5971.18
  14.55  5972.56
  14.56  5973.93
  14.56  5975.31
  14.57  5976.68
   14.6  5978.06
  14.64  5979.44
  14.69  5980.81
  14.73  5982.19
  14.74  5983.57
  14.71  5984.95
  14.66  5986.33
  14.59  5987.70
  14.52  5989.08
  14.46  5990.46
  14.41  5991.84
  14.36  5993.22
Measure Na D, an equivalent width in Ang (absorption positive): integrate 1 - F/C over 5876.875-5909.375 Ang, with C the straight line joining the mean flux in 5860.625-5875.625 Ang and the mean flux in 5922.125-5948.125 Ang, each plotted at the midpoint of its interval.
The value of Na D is 2.8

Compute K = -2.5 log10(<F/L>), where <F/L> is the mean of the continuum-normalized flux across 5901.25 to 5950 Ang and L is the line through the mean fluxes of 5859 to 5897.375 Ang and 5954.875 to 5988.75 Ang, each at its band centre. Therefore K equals -0.01 mag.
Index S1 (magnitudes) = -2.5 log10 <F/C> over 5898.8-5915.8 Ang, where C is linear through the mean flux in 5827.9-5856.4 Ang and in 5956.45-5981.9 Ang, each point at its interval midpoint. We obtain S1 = 0.07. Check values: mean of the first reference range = 14.6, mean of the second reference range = 14.4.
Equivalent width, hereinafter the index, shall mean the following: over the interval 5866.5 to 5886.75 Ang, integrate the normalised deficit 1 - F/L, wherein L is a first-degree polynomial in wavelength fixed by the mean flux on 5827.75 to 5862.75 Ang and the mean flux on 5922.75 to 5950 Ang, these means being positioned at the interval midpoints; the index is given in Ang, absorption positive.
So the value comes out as 0.7 Ang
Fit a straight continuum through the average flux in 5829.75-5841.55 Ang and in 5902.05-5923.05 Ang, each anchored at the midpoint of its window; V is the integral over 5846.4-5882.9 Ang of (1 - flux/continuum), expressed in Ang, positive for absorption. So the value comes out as 1.7 Ang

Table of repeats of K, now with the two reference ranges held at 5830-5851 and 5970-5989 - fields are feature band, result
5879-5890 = 0.15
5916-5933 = 0.05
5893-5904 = 0.19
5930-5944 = 0.04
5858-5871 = 0.08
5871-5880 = 0.06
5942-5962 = 0.04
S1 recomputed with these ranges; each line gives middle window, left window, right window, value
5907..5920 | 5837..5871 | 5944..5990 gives 0.036 mag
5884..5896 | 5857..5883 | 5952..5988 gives 0.167 mag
